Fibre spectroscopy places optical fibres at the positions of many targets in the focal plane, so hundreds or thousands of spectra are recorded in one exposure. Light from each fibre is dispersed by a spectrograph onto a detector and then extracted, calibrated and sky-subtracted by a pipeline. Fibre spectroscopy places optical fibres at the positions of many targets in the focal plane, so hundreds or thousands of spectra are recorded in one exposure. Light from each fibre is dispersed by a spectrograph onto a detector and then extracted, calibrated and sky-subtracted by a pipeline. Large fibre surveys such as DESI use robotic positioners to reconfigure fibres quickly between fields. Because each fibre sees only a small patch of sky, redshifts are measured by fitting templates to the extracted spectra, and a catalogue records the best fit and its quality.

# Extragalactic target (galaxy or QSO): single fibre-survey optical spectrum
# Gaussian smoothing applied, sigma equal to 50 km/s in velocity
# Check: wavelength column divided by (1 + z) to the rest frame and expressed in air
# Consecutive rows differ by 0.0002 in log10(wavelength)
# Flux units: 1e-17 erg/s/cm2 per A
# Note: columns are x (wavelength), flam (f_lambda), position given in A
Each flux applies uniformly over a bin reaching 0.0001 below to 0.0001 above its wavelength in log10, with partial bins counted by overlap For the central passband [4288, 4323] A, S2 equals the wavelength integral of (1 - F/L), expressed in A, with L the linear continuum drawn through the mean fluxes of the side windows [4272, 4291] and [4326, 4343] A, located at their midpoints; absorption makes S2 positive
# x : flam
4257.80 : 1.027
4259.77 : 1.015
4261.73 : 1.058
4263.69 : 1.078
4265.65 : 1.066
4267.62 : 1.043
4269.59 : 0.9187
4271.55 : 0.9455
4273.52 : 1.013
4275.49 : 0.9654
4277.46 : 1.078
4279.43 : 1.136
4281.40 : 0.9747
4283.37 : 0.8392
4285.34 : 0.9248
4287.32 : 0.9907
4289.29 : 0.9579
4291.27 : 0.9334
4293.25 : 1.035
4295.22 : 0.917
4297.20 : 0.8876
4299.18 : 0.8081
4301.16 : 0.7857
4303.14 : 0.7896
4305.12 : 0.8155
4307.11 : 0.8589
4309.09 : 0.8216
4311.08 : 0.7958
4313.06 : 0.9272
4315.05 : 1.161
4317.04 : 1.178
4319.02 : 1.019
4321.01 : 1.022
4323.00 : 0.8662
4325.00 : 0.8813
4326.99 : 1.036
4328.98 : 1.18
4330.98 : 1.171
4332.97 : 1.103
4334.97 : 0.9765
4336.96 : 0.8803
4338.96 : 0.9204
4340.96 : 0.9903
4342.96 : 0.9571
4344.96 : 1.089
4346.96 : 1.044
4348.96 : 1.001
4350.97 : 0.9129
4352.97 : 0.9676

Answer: 2.80 A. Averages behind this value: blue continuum 0.983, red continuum 1.03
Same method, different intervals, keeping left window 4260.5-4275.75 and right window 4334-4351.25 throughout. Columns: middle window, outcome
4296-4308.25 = 2.10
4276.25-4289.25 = 0.24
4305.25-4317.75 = 0.63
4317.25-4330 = -0.33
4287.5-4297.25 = 0.45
